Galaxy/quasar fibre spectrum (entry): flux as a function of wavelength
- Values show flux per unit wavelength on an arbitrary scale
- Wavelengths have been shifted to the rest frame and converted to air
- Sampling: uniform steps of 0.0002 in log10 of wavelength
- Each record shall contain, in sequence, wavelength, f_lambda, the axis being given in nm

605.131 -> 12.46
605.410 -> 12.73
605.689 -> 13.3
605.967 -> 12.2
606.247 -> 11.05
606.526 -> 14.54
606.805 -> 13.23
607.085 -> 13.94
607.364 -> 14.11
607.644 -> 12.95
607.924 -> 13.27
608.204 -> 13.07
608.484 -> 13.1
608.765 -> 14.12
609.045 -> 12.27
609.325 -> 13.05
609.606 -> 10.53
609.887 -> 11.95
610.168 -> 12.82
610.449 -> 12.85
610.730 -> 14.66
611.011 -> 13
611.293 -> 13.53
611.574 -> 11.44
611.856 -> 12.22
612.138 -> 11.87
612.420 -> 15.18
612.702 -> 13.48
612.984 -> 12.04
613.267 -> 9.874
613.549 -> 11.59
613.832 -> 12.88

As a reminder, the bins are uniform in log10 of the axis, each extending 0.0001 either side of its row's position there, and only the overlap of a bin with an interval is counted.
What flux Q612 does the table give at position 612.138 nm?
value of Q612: 11.87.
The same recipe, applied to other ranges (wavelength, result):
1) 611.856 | 12.22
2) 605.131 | 12.46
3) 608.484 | 13.1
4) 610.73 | 14.66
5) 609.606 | 10.53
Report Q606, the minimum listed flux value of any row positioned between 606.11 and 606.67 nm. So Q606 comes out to 11.05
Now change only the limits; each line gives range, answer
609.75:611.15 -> 11.95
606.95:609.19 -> 12.27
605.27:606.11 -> 12.2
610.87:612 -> 11.44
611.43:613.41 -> 9.874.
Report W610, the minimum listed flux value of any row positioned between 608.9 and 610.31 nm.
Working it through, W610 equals 10.53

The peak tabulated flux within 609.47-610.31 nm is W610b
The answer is 12.82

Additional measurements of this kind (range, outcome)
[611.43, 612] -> 12.22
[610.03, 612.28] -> 14.66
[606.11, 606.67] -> 14.54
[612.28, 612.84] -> 15.18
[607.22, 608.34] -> 14.11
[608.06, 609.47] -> 14.12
